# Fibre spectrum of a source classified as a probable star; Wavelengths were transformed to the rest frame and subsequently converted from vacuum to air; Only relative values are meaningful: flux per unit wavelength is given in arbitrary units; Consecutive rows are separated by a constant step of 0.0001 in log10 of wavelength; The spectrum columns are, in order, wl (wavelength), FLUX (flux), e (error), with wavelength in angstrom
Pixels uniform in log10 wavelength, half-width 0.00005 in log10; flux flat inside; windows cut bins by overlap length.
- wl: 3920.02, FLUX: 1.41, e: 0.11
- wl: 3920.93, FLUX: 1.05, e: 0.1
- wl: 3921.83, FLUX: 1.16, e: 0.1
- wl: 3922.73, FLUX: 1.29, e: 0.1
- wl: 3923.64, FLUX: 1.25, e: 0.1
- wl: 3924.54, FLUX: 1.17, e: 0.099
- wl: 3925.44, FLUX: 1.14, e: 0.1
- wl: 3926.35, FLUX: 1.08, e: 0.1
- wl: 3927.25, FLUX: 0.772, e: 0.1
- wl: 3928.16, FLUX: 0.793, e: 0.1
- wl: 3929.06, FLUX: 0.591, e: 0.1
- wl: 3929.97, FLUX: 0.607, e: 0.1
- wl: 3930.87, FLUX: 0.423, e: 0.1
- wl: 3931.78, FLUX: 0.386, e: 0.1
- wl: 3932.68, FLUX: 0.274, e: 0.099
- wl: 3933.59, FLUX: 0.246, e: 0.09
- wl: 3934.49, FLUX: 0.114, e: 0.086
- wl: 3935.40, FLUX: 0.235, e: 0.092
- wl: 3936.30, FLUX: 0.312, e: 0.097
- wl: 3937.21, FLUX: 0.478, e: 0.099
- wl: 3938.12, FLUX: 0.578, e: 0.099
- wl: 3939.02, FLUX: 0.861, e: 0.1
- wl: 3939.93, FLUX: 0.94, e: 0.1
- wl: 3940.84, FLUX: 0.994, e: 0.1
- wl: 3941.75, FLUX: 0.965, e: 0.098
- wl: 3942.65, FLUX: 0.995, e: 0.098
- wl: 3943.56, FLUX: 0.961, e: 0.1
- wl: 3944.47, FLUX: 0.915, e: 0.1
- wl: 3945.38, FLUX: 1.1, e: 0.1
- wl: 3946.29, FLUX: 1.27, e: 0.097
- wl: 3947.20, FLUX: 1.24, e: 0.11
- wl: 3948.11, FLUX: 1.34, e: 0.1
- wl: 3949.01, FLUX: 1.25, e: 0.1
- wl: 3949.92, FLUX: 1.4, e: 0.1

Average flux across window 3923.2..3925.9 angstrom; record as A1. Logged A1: 1.19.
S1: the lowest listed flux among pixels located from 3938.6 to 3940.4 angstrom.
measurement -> 0.861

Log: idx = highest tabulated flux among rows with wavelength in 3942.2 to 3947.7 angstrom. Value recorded 1.27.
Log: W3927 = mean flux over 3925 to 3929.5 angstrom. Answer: 0.875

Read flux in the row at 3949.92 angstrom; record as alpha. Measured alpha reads 1.4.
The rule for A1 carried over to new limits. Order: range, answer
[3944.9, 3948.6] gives 1.24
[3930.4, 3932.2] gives 0.407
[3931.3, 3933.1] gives 0.332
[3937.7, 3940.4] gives 0.797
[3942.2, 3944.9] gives 0.957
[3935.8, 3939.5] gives 0.556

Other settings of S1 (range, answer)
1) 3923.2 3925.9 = 1.14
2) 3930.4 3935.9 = 0.114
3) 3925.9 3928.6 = 0.772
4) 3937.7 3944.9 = 0.578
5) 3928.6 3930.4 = 0.591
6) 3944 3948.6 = 0.915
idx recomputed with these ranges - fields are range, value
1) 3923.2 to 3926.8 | 1.25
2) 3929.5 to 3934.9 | 0.607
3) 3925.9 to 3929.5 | 1.08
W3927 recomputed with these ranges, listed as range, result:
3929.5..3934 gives 0.389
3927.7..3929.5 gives 0.692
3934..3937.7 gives 0.287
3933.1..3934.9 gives 0.183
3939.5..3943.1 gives 0.974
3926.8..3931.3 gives 0.638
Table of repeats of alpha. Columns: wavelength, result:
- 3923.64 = 1.25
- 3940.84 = 0.994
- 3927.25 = 0.772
